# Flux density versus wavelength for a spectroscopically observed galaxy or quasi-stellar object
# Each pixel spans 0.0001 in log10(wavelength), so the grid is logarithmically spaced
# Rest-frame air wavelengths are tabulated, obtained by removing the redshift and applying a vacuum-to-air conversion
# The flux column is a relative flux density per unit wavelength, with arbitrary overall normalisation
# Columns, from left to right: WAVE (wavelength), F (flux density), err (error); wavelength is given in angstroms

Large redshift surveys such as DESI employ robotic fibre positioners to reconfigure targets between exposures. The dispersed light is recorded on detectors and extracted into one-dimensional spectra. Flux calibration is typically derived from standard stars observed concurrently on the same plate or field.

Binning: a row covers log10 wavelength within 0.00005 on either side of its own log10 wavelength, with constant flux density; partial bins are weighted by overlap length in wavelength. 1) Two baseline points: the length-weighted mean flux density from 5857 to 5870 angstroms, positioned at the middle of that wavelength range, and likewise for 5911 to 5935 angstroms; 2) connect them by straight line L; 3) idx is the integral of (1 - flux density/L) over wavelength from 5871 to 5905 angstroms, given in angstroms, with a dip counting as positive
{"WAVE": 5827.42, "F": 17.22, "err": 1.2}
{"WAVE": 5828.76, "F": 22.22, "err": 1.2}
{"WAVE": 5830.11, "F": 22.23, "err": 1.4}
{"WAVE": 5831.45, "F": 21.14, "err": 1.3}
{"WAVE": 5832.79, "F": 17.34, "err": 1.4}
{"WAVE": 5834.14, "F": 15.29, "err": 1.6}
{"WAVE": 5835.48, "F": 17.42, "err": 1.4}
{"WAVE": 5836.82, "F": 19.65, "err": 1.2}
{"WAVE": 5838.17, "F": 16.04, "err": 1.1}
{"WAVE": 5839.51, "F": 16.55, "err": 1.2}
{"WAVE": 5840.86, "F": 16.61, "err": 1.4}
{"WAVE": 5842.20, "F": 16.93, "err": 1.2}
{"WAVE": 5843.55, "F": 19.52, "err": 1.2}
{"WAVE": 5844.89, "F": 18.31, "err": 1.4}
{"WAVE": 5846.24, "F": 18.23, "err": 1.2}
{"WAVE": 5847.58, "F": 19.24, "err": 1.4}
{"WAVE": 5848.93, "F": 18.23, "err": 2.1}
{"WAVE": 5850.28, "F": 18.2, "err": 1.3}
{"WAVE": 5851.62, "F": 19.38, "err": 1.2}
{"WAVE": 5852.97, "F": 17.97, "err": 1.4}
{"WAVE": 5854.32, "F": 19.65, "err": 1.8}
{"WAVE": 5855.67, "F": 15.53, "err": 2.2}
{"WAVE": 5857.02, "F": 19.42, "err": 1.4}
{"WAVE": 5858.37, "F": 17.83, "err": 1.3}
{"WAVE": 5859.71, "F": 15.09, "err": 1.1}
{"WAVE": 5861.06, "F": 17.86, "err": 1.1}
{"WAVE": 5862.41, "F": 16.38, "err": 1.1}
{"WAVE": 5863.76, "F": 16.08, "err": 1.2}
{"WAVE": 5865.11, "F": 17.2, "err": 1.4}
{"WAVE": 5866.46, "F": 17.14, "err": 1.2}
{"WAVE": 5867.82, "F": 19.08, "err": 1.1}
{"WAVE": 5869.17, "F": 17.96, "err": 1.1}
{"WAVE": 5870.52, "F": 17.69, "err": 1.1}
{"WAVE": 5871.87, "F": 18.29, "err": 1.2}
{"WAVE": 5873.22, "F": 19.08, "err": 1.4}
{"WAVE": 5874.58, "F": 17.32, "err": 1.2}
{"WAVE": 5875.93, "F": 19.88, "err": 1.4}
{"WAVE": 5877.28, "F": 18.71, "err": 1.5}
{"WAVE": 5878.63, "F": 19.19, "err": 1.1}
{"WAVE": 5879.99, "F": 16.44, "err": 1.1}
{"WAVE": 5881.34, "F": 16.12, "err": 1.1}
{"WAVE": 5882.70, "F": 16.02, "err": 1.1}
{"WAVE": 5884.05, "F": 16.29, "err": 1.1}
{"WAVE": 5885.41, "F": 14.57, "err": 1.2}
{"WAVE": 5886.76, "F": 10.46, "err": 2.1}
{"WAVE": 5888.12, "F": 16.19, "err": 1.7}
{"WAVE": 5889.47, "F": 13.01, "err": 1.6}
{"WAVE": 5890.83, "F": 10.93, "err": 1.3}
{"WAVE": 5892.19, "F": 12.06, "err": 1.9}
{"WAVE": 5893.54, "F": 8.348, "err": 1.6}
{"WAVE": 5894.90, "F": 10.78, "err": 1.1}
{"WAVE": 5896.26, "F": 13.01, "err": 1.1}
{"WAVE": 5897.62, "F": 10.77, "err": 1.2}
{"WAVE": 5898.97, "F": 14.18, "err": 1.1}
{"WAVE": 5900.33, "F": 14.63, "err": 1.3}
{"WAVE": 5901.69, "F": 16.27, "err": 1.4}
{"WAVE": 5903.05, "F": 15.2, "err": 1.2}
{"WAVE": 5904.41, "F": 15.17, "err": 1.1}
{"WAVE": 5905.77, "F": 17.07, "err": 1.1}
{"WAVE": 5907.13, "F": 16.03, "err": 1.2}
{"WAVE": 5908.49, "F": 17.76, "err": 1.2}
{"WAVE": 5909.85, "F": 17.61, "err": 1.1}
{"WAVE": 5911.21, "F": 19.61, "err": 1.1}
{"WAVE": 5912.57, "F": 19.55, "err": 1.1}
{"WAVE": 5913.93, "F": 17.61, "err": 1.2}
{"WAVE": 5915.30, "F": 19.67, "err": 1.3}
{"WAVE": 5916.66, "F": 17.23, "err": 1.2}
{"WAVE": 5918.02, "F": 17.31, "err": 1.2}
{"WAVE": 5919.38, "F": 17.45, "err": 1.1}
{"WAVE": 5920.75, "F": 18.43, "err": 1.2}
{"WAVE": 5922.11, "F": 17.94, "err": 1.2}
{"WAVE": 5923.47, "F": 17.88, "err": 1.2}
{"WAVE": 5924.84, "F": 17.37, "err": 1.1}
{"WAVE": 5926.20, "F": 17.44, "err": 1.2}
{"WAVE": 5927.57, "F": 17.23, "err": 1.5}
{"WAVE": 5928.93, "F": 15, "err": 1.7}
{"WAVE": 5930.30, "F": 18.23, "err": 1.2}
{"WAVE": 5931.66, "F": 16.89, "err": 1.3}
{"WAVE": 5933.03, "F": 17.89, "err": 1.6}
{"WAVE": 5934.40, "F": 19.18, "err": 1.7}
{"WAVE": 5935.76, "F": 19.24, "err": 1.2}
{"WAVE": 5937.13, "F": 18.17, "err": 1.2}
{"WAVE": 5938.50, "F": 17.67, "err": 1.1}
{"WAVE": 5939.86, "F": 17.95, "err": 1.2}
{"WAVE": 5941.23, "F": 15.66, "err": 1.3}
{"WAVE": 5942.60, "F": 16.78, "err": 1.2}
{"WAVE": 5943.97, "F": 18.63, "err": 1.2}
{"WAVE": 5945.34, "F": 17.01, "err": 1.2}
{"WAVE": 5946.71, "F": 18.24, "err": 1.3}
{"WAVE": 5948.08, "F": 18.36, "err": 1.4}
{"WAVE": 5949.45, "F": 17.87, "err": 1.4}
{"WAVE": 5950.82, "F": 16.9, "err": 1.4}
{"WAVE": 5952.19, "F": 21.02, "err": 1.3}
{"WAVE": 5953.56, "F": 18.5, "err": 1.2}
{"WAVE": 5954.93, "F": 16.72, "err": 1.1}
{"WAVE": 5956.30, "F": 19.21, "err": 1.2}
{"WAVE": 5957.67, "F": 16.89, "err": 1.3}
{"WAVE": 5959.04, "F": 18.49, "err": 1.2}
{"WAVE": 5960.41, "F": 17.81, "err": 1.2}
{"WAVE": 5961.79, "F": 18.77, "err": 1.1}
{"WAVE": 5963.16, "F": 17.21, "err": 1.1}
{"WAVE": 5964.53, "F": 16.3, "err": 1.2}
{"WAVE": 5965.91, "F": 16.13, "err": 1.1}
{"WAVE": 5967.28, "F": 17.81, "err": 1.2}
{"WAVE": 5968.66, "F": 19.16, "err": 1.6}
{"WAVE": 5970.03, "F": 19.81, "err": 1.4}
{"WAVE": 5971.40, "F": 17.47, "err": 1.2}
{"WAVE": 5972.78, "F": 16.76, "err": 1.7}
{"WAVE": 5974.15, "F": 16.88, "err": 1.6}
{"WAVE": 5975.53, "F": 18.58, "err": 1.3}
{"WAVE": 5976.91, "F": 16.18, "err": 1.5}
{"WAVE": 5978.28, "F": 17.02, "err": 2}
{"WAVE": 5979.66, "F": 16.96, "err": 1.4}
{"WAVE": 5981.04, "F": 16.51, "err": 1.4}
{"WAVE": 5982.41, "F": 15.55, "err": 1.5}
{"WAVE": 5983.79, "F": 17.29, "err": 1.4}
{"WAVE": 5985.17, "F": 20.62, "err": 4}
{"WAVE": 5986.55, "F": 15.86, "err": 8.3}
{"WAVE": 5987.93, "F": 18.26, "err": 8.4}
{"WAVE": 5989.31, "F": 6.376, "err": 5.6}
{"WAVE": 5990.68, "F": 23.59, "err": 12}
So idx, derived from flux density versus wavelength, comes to 5.0 angstroms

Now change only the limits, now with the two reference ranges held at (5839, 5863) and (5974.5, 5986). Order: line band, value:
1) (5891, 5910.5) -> 3.9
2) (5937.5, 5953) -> -0.4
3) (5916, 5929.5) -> 0.1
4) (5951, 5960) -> -0.5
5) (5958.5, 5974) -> -0.4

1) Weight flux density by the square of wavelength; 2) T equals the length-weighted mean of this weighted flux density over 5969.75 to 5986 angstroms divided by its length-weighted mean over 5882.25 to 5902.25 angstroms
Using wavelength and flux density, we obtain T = 1.4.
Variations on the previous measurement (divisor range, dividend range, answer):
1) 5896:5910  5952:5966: 1.20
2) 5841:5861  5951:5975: 1.03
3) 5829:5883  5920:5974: 1.02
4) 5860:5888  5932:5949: 1.07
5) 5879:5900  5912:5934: 1.34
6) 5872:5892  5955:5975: 1.14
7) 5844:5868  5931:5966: 1.03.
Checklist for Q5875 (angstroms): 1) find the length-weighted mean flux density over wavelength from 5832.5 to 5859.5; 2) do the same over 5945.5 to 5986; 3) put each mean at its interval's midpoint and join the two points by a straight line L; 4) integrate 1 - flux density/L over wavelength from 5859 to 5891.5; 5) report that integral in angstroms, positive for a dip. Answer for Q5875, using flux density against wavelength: 2.3 angstroms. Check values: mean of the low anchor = 17.8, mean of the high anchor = 17.7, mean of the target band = 16.5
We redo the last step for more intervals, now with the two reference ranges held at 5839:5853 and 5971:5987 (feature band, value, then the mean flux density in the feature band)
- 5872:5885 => 0.2 angstroms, 17.6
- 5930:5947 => -0.3 angstroms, 17.8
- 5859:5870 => 0.5 angstroms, 17.1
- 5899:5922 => 0.6 angstroms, 17.2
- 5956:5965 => -0.3 angstroms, 17.8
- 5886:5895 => 3.1 angstroms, 11.8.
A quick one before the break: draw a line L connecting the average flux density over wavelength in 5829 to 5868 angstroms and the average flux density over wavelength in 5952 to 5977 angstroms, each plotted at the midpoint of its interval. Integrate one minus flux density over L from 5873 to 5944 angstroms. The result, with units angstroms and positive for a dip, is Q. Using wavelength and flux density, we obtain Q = 6.1 angstroms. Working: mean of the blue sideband 17.9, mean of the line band 16.4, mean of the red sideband 17.9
